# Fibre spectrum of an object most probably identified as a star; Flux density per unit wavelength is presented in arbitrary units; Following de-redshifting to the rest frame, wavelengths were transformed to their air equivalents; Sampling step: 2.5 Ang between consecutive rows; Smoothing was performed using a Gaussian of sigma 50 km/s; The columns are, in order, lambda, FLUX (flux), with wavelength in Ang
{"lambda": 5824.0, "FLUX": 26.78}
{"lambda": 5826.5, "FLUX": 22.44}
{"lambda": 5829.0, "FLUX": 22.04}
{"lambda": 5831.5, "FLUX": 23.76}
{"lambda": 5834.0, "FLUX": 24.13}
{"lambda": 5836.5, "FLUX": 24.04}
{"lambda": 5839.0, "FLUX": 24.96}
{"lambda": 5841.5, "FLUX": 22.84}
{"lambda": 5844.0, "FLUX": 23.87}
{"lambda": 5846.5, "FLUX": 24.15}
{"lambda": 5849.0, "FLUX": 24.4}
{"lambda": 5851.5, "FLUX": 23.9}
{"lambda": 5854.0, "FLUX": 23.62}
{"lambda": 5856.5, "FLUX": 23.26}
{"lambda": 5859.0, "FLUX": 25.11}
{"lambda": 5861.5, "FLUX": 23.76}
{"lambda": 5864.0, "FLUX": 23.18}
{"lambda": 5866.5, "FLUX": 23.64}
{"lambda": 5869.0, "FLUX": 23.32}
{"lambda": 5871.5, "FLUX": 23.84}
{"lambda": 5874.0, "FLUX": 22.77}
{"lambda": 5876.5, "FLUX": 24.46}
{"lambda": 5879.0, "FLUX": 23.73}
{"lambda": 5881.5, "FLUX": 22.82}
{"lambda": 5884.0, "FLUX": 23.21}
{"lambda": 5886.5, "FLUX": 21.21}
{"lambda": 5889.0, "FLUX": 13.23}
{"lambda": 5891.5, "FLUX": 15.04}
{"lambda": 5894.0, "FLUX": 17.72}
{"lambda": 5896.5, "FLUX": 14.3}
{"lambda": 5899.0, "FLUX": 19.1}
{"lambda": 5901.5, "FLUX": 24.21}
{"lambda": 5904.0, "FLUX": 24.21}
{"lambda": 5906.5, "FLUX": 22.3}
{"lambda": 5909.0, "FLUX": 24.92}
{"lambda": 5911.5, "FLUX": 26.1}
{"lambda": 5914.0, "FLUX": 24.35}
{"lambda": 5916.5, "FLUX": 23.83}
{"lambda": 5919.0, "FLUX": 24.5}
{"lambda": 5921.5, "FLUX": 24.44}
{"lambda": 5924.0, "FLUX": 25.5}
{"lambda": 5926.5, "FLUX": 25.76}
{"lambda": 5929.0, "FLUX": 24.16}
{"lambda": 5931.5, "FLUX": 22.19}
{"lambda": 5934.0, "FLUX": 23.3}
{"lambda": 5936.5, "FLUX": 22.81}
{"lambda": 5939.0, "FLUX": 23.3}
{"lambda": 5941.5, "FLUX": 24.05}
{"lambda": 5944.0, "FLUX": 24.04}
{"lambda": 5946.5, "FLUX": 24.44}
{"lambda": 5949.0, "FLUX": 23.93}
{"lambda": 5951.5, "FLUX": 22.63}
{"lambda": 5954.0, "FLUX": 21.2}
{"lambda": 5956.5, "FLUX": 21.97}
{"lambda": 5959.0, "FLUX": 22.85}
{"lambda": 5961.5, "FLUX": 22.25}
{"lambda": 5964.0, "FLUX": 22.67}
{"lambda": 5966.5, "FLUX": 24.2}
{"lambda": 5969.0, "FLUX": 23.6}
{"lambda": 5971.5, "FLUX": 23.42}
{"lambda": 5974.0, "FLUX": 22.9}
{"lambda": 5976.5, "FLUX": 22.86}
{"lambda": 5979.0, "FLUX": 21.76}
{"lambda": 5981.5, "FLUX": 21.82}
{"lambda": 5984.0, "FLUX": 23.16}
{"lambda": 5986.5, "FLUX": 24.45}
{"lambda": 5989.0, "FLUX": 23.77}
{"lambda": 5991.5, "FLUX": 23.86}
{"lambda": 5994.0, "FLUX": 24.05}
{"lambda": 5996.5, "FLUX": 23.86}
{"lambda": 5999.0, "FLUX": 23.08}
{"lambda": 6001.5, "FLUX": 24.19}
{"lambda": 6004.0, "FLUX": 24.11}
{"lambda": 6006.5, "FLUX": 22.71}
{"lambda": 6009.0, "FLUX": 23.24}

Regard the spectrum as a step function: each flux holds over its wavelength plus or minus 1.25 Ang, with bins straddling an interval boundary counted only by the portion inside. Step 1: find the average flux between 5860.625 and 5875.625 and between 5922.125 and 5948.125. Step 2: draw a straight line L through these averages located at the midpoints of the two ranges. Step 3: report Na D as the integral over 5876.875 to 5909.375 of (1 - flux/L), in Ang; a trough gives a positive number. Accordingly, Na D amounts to 4.4 Ang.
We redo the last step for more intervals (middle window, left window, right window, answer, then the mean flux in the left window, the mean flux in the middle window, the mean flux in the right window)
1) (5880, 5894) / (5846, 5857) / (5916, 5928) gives 3.05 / 23.9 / 19.1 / 24.9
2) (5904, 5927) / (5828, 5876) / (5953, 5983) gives -1.43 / 23.7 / 24.6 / 22.6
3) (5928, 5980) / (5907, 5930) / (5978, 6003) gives 2.22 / 24.8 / 23.1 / 23.4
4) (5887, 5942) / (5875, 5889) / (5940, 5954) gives 1.72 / 22.2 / 22.2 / 23.6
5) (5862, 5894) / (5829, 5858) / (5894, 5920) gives 2.14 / 23.8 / 21.6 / 22.5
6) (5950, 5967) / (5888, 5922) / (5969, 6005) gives 0.13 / 21.3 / 22.5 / 23.4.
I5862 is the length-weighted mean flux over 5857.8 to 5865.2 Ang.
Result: 24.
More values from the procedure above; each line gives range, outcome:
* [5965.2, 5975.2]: 23.5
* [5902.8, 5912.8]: 24.4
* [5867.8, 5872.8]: 23.6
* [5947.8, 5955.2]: 22.6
